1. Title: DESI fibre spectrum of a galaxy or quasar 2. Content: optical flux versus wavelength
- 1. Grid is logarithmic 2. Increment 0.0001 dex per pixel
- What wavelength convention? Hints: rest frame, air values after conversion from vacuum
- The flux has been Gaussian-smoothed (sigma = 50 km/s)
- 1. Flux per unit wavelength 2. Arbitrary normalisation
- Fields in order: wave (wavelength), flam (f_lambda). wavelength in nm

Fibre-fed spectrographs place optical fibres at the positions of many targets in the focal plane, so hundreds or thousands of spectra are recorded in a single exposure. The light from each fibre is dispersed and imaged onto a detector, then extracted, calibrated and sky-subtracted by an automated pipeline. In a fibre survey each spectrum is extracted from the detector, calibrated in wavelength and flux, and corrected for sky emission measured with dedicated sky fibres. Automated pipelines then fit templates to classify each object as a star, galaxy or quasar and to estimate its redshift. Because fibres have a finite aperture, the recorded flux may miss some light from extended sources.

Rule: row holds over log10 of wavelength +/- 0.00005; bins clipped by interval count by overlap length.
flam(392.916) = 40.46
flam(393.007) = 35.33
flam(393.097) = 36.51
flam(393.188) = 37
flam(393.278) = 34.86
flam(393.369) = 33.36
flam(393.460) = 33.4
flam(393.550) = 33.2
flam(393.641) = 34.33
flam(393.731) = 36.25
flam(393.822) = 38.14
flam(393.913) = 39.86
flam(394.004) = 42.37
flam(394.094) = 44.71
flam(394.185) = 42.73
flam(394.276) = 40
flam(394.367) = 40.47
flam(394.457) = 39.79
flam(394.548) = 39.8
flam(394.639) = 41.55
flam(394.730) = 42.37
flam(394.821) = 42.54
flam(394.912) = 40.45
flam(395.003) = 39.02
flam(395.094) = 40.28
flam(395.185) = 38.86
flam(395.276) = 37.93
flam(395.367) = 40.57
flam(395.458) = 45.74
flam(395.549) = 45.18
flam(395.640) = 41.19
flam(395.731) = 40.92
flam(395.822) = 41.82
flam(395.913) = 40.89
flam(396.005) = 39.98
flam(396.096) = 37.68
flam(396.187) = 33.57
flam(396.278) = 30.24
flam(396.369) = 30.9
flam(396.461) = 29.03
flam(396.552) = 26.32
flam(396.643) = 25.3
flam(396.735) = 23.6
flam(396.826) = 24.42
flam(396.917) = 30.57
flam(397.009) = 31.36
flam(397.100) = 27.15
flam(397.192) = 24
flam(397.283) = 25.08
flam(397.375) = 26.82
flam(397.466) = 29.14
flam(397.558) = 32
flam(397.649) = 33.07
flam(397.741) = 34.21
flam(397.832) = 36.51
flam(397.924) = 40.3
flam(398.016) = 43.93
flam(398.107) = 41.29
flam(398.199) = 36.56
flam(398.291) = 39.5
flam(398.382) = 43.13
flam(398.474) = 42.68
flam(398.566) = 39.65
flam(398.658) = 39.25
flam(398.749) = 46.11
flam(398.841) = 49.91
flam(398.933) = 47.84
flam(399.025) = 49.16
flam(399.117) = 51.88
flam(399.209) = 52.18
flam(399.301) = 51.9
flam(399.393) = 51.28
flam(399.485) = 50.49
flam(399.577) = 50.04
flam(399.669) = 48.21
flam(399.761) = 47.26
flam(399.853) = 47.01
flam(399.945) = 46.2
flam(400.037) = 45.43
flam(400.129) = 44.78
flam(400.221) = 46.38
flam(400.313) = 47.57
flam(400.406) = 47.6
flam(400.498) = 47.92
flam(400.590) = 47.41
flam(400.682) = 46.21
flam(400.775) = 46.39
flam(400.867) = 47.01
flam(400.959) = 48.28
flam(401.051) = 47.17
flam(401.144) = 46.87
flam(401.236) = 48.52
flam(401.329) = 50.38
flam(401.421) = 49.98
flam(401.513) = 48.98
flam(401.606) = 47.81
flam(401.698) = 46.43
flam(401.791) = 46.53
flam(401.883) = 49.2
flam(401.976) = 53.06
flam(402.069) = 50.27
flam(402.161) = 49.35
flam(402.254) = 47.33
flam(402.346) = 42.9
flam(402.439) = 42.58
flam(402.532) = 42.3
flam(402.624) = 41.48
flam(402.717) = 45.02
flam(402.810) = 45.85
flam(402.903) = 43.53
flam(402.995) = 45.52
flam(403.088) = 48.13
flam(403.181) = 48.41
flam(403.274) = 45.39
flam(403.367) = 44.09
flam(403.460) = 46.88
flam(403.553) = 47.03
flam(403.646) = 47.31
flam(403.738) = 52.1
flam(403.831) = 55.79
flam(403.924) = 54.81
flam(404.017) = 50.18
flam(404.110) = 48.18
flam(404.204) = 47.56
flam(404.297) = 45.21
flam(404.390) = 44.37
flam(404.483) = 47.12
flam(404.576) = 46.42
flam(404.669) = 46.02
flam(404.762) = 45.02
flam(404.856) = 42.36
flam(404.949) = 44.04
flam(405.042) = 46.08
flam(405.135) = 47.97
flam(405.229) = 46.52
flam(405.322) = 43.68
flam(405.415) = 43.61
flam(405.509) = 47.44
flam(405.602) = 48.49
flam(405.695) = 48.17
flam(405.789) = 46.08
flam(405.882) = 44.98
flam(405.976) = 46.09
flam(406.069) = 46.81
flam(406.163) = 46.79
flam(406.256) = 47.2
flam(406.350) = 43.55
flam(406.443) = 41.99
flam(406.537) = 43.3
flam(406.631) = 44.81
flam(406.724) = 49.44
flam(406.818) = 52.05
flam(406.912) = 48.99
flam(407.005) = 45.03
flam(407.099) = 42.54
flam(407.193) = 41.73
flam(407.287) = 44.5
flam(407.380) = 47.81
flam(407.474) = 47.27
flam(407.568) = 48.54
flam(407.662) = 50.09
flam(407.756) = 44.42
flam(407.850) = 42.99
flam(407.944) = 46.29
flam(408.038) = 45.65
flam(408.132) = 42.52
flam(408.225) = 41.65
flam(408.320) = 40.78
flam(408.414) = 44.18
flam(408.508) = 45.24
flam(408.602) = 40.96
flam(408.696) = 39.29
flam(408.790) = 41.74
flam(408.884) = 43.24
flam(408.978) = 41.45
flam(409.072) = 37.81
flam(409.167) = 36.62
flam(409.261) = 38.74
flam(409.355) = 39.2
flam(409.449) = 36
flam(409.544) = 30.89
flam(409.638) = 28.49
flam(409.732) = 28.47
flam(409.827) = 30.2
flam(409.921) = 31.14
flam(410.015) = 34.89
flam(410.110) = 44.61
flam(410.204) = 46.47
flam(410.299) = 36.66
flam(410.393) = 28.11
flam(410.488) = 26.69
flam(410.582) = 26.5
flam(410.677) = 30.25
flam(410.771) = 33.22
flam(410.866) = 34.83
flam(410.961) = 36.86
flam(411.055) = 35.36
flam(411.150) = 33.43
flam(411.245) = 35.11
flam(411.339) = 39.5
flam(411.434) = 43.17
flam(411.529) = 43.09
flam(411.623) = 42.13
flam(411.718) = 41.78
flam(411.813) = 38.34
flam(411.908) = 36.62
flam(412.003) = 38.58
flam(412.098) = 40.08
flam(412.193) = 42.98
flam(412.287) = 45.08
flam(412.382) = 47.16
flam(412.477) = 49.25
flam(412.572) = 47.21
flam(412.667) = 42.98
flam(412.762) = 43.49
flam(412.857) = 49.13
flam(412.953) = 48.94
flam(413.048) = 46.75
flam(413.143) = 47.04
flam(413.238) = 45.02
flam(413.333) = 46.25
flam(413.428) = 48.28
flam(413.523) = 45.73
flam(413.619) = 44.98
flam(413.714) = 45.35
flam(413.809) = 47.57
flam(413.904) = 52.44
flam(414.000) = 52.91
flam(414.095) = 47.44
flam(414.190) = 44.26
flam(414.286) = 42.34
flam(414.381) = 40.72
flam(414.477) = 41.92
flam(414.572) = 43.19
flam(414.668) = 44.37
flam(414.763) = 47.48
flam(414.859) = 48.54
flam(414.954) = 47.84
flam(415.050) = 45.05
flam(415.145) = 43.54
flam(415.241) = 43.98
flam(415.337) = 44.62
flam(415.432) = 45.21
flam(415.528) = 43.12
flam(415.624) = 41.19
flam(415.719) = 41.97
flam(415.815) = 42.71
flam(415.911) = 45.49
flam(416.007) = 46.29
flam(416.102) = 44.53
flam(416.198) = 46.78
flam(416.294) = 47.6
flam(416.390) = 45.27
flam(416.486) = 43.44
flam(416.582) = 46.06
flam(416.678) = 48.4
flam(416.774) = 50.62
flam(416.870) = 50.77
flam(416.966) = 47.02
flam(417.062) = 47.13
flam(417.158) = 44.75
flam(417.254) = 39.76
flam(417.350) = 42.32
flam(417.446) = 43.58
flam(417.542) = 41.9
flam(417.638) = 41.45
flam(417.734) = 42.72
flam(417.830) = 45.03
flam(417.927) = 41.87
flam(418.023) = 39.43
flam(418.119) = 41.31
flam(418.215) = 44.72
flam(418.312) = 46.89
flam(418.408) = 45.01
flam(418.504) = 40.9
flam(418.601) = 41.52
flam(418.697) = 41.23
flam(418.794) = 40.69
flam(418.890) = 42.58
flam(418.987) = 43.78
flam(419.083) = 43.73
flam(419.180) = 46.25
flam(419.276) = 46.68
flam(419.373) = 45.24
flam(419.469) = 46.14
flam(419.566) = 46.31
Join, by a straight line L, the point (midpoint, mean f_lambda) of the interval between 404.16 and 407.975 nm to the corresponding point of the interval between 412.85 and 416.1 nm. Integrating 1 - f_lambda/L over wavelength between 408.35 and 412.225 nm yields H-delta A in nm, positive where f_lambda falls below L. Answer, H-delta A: 0.73 nm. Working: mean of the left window 45.9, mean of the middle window 37.1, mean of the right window 45.6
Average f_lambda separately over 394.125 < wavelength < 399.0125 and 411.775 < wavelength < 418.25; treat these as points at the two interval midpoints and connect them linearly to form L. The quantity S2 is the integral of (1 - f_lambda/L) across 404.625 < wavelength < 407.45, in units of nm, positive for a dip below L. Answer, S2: -0.321 nm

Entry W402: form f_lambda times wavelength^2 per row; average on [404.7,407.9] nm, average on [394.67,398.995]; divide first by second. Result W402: 1.31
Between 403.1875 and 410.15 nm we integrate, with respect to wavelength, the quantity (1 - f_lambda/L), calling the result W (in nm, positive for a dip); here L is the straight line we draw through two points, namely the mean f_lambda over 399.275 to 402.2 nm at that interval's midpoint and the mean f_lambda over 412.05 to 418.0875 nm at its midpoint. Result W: 0.44 nm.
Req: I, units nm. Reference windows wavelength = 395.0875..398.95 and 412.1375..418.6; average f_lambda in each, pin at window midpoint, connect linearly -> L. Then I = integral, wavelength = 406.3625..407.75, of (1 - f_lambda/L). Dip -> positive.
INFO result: -0.174 nm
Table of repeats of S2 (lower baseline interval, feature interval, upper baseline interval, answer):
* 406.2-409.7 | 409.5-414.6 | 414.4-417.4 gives 0.397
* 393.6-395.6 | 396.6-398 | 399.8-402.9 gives 0.431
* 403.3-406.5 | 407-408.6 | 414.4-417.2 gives 0.060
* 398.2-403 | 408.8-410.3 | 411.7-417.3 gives 0.299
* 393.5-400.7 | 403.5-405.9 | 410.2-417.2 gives -0.336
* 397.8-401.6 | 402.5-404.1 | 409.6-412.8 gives -0.136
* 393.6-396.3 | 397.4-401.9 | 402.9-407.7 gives -0.211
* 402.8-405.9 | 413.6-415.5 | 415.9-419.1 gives -0.035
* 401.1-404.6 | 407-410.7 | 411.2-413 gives 0.422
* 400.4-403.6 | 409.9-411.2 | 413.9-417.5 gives 0.329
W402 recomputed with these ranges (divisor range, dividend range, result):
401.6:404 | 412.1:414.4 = 1.03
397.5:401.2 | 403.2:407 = 1.07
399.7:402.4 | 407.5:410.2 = 0.87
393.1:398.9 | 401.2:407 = 1.32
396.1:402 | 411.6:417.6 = 1.17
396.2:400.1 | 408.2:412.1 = 1.02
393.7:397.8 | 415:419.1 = 1.36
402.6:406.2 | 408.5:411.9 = 0.81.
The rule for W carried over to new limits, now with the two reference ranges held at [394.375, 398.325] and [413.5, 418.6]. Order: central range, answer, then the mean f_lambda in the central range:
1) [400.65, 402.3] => -0.45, 48.3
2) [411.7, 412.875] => 0.00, 43.2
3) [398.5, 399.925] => -0.43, 48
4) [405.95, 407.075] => -0.16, 46.3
